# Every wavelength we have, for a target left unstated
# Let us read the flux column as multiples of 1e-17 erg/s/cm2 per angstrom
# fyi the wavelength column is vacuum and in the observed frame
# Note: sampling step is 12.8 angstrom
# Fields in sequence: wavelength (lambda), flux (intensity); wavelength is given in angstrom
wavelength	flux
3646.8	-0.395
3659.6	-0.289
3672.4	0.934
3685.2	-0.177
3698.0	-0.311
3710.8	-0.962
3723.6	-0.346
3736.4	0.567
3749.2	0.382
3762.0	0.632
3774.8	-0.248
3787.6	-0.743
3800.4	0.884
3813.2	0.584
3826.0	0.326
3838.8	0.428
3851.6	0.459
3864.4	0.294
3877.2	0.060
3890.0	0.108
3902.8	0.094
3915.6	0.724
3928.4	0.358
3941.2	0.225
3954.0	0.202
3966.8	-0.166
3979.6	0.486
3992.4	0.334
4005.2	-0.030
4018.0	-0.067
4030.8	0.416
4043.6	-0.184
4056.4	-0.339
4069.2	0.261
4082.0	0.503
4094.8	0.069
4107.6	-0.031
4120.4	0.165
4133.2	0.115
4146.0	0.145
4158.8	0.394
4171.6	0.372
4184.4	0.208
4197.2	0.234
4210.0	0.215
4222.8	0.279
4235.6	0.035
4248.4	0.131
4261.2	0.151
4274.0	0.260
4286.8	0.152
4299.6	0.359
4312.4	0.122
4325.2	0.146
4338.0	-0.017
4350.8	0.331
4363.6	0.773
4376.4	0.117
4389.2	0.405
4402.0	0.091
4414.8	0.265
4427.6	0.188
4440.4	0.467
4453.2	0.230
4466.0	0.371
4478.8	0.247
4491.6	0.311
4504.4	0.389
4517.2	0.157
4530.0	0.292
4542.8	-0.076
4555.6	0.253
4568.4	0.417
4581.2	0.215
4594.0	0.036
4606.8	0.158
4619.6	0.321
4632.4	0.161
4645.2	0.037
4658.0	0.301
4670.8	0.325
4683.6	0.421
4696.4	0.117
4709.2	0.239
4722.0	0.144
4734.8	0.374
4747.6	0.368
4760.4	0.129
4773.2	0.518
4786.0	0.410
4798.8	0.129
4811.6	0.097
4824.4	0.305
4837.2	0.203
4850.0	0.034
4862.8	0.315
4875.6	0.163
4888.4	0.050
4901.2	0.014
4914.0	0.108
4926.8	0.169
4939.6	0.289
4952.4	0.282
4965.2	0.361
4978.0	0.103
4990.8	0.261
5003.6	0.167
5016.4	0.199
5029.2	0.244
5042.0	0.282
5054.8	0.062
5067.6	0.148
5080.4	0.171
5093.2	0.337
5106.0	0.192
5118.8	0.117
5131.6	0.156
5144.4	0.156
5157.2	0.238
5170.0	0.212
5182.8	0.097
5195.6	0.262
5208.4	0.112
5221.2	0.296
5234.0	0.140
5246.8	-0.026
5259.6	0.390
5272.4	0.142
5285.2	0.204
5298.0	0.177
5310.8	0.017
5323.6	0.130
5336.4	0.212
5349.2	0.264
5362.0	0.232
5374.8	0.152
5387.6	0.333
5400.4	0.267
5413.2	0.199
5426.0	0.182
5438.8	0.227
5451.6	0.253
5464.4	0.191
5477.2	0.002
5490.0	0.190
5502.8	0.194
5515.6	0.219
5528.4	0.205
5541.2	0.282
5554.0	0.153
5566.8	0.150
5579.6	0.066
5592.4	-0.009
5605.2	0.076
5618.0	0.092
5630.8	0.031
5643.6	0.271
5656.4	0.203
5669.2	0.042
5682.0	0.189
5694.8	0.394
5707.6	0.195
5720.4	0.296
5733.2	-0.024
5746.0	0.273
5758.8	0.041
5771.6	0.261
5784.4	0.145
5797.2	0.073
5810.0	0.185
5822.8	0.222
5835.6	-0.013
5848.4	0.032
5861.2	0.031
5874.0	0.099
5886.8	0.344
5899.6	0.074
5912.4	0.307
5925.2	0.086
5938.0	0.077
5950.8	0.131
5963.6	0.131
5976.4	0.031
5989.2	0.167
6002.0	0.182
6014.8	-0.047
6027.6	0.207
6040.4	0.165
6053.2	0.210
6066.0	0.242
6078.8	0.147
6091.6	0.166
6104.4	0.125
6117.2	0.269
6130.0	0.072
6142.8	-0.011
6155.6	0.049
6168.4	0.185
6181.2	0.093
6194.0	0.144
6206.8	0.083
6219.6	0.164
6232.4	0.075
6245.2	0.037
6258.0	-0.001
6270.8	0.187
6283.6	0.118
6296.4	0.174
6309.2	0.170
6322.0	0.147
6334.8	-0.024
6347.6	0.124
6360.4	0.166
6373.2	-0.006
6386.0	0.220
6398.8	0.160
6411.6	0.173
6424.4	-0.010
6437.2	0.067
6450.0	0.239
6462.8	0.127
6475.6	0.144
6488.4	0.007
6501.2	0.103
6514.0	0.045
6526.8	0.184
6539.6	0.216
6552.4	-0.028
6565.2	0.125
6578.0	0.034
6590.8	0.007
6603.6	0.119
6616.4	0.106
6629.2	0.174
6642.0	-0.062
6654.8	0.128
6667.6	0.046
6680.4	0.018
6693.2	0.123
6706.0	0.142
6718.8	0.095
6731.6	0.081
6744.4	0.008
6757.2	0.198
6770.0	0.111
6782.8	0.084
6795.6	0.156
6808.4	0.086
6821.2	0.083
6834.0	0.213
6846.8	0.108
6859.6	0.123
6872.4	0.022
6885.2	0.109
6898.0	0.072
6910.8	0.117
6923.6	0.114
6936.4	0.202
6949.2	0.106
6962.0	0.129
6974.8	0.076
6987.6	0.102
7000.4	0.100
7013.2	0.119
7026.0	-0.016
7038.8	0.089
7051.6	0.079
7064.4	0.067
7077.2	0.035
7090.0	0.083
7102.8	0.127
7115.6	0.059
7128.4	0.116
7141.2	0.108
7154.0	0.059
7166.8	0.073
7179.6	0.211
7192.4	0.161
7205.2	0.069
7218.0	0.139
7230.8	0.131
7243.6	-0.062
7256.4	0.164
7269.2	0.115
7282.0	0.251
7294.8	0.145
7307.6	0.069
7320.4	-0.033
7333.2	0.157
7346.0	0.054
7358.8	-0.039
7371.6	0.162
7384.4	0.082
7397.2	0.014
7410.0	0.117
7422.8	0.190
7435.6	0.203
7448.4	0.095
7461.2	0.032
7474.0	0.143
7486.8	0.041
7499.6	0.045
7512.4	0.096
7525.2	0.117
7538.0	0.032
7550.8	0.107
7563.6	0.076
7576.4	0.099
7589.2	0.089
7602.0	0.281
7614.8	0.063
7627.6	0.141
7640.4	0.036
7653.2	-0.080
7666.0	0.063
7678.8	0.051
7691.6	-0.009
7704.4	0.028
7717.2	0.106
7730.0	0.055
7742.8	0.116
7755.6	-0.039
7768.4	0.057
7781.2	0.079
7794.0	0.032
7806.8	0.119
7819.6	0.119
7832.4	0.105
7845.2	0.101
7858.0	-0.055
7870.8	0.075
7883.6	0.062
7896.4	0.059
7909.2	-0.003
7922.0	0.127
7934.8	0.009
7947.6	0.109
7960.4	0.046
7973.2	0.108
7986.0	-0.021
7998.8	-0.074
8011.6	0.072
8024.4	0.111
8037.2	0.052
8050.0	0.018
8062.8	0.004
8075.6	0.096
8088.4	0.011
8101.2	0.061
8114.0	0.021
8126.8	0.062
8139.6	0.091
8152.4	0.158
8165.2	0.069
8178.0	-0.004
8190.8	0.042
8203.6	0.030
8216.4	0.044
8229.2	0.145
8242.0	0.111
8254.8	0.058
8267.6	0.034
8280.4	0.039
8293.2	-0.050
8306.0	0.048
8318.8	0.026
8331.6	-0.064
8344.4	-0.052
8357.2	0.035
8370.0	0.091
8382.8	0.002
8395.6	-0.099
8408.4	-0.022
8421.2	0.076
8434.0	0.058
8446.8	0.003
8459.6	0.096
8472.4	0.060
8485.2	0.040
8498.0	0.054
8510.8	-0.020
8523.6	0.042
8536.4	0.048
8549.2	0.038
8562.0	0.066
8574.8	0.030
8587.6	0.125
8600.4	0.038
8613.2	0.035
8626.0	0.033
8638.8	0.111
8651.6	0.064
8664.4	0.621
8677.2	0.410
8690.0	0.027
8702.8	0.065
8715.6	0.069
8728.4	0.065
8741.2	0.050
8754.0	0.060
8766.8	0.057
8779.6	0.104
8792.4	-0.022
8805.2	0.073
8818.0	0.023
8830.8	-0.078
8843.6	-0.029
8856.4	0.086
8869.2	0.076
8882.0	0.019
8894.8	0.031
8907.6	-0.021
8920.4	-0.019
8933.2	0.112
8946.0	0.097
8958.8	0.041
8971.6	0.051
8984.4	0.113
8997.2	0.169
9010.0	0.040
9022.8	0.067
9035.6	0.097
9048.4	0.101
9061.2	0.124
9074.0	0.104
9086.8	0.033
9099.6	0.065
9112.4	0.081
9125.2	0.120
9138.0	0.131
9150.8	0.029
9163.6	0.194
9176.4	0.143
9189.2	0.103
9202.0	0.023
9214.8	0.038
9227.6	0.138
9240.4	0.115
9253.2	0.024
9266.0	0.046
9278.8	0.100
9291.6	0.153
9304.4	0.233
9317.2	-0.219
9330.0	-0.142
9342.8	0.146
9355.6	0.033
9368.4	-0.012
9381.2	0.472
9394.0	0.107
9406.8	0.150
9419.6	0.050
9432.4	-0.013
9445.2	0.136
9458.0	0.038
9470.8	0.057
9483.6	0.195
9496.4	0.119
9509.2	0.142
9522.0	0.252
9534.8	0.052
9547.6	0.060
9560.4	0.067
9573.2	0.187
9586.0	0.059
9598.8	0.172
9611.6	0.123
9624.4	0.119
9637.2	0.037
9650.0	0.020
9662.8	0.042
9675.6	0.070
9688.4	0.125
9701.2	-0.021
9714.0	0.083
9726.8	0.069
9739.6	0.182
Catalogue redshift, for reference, 1.325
